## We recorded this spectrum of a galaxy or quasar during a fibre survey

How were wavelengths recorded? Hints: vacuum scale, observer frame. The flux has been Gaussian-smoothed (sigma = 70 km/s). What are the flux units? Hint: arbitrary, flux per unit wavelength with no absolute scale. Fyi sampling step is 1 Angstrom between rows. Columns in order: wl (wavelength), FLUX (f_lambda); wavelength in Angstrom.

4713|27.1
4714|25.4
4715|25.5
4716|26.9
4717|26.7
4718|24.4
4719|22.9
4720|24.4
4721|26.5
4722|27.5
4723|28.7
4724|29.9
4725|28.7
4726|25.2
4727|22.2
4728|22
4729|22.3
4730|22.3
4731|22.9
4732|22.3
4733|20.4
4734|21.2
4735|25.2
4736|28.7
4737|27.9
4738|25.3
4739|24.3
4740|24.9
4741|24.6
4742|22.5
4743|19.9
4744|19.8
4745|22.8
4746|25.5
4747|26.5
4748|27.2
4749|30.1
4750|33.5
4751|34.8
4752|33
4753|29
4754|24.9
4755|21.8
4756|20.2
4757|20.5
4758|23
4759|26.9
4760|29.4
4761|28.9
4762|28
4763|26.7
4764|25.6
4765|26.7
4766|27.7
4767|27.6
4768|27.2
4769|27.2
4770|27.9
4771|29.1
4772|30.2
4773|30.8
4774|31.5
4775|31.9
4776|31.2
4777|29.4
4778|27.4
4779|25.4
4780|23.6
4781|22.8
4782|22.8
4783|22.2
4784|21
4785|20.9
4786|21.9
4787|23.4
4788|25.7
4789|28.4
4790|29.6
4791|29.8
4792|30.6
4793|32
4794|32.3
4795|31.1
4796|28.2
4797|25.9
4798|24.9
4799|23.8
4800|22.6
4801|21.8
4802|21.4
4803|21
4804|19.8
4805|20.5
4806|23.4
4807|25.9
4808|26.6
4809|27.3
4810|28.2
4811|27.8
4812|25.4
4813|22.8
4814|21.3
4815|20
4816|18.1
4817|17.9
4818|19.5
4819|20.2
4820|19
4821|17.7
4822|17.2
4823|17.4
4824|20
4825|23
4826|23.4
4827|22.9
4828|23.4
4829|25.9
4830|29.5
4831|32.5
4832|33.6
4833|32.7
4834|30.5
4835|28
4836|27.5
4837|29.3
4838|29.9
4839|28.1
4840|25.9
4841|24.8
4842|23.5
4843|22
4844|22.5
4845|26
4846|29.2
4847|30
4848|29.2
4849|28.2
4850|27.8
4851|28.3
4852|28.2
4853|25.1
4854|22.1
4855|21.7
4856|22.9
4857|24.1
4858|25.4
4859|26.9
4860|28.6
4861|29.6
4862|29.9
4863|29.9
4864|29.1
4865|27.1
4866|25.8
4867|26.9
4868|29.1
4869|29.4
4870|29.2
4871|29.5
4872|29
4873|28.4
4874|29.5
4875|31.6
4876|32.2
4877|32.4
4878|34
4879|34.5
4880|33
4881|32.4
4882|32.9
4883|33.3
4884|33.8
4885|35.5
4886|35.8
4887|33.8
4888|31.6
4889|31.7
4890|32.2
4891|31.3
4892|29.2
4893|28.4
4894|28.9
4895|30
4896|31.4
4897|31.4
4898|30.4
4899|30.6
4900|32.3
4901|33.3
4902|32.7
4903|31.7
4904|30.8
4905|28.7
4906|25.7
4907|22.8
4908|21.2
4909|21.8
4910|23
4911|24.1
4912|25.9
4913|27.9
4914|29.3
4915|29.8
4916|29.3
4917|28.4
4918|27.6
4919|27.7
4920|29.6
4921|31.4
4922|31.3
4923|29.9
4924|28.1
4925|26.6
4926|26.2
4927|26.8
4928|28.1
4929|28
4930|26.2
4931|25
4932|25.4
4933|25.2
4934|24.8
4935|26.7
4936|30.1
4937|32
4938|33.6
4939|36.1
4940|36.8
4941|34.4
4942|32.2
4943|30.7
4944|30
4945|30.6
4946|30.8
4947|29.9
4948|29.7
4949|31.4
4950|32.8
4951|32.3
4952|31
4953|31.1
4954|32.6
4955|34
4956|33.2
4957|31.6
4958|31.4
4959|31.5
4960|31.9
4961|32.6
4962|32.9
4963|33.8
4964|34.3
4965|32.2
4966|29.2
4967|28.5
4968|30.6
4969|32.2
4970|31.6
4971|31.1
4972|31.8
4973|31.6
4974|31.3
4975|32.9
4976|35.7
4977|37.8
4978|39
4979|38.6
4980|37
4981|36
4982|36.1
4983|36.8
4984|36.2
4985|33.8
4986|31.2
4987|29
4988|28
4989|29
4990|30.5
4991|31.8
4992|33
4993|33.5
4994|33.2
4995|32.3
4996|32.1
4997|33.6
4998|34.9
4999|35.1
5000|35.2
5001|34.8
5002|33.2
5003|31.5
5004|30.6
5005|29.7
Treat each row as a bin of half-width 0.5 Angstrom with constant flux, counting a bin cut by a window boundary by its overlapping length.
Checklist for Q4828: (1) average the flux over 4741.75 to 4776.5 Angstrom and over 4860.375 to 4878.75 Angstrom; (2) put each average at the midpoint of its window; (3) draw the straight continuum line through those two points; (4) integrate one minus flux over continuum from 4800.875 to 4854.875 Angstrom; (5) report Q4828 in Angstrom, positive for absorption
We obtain 7.60 Angstrom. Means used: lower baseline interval 27.2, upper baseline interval 29.6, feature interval 24.7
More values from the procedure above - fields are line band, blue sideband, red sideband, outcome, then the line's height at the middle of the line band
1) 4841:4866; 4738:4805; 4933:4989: 2.05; 28.9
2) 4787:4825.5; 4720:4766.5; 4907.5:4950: 3.95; 26.7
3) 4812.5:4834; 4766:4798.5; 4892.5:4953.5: 3.80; 27.9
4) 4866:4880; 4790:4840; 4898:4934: -1.98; 26.6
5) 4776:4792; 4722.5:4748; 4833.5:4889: 0.45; 26.1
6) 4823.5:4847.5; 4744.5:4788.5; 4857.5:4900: 1.87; 29.1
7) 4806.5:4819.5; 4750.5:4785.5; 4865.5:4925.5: 2.19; 27.9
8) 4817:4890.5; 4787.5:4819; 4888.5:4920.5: -2.26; 26.8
